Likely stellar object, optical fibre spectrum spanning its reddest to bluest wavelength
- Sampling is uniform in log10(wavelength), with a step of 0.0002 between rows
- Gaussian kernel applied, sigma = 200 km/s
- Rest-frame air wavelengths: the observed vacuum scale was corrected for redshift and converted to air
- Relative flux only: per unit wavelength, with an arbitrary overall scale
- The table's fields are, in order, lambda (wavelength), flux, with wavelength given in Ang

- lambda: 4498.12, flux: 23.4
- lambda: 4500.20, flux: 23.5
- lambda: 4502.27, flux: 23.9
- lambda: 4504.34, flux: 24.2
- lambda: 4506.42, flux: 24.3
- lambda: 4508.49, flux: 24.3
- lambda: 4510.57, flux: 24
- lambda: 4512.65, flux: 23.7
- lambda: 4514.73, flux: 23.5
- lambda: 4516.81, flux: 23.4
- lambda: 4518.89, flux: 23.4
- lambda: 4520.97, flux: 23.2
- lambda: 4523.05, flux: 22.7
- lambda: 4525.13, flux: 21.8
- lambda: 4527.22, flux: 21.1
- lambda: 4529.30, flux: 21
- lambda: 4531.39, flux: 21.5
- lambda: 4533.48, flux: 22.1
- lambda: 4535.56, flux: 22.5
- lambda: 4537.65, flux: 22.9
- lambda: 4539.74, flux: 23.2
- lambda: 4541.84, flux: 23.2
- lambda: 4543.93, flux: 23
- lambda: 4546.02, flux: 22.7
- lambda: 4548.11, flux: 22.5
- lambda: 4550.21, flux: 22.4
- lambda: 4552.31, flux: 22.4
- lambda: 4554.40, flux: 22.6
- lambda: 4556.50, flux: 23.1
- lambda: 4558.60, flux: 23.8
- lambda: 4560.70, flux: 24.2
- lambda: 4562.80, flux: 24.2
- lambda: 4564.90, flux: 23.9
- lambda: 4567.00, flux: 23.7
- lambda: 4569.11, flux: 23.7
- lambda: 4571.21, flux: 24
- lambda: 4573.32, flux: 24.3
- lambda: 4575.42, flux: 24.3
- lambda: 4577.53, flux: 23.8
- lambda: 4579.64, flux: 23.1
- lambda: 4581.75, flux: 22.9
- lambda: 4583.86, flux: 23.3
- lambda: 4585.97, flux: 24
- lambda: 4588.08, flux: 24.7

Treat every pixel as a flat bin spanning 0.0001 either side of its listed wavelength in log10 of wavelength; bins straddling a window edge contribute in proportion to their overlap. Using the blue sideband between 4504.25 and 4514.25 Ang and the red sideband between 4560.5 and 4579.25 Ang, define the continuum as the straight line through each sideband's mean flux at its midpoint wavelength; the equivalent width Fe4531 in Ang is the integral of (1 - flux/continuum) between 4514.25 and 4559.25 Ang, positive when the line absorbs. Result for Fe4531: 2.6 Ang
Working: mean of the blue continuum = 24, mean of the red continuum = 24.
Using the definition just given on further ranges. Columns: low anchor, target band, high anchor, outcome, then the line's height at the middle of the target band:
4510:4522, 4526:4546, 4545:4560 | 0.7 Ang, 23.1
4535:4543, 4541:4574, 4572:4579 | 0.2 Ang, 23.5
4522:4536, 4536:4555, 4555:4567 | 0.0 Ang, 22.8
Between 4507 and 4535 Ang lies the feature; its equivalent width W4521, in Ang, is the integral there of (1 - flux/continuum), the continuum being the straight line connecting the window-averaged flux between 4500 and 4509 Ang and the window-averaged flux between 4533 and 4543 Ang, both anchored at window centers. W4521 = 0.85 Ang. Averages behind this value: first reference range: 24.1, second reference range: 22.8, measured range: 22.8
